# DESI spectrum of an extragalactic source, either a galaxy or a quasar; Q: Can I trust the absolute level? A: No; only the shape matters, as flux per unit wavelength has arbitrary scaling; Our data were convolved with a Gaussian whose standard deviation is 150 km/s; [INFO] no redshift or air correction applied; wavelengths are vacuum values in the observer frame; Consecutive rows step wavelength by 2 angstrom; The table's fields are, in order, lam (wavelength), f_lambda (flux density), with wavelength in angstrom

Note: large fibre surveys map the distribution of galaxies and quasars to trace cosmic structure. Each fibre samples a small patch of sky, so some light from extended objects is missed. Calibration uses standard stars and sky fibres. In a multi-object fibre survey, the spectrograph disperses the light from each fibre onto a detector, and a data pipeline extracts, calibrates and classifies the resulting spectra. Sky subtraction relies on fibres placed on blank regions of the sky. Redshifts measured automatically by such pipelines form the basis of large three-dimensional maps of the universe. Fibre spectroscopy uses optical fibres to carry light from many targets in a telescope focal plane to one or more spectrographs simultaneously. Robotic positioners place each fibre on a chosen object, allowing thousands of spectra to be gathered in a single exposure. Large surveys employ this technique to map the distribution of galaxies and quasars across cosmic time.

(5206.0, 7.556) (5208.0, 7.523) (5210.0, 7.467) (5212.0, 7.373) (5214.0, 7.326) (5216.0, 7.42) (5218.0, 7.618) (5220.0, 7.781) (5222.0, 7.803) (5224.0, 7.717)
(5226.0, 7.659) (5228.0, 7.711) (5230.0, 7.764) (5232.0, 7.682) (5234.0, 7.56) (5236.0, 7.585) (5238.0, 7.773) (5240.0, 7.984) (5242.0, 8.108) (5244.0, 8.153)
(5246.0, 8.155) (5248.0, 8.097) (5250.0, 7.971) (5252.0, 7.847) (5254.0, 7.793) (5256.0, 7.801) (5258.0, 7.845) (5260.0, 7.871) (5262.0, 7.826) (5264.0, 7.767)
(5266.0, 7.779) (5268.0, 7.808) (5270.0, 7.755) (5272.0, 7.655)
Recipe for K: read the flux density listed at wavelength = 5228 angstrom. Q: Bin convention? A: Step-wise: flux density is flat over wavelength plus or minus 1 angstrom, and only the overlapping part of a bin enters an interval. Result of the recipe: 7.711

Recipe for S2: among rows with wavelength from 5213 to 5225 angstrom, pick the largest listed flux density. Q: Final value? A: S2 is 7.803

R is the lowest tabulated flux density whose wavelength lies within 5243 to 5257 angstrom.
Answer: 7.793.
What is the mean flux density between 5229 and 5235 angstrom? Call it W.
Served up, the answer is 7.67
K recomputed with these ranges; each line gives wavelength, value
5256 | 7.801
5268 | 7.808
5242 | 8.108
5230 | 7.764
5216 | 7.42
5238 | 7.773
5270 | 7.755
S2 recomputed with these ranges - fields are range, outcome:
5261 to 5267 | 7.826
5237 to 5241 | 7.984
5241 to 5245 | 8.153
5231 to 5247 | 8.155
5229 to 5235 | 7.764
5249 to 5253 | 7.971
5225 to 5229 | 7.711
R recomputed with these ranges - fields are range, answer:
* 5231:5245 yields 7.56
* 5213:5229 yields 7.326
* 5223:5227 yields 7.659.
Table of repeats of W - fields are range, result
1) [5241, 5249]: 8.13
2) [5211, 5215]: 7.35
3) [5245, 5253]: 8.02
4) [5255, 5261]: 7.84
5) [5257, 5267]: 7.82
